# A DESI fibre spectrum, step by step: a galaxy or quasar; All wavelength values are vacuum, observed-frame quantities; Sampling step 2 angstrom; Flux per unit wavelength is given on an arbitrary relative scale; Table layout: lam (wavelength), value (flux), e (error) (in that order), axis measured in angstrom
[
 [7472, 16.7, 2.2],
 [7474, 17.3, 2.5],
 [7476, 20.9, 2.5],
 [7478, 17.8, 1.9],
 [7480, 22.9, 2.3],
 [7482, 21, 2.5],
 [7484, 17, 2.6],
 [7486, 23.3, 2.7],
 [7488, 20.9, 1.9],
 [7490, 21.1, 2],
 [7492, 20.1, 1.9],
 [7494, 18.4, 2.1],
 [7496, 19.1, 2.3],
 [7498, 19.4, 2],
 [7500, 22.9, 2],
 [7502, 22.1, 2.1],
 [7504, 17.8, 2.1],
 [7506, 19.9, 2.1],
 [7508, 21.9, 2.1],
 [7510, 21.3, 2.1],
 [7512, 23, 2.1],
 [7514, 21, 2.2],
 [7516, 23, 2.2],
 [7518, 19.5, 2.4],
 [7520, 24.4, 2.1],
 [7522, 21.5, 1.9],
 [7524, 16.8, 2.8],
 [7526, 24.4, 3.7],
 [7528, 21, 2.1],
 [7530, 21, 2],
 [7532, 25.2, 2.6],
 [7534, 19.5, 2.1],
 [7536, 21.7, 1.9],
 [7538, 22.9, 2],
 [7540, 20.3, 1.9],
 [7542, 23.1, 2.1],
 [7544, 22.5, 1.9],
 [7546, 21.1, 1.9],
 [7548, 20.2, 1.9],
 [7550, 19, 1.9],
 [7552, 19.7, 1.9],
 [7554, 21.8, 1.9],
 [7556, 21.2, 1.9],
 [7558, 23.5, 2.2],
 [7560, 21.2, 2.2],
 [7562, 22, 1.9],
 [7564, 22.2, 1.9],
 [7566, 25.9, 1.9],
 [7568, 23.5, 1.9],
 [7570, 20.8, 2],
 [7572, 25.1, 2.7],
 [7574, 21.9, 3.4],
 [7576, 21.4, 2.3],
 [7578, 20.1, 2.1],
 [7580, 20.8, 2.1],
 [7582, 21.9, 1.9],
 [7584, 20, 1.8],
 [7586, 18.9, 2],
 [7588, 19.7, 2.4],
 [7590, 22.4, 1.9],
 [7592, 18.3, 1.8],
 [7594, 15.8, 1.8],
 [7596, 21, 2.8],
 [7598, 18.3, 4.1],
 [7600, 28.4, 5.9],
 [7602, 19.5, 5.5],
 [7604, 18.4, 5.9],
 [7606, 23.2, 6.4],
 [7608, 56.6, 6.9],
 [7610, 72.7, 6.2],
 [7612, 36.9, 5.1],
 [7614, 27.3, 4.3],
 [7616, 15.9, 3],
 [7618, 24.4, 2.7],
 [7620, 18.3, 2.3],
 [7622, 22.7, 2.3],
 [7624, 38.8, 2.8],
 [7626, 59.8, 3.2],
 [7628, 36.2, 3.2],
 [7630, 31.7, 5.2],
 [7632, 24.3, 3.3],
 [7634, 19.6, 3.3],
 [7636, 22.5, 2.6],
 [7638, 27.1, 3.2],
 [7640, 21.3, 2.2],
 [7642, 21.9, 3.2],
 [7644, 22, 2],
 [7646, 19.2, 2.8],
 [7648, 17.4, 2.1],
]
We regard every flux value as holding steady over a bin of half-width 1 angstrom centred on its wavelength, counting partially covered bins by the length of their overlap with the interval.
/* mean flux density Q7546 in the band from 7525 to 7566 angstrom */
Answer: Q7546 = 21.8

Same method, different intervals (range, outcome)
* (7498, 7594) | 21.4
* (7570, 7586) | 21.4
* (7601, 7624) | 30.9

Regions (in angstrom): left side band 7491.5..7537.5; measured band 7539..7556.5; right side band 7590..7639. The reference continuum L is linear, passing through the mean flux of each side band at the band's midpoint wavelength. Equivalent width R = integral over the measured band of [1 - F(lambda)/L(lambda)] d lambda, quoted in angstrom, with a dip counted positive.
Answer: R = 2.0 angstrom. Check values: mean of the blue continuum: 21.1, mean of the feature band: 21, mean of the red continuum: 28.9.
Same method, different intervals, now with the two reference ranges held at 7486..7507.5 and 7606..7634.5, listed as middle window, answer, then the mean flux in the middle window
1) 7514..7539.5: 2.24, 21.7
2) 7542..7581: 8.32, 21.8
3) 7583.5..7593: 3.38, 19.9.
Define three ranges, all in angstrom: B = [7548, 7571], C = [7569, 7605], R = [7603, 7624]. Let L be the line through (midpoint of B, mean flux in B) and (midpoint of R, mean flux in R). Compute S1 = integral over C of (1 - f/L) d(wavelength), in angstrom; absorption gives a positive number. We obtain 8.18 angstrom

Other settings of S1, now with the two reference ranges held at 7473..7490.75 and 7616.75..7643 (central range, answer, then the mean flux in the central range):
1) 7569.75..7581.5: 1.6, 21.7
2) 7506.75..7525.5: 0.5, 21.4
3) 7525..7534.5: 0.2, 22.4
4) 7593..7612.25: -2.8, 30.9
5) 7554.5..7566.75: 1.0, 22.6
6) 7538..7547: 0.6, 21.9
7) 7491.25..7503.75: 0.5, 20.2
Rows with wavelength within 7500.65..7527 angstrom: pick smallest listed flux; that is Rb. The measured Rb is 16.8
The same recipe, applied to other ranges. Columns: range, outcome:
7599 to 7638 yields 15.9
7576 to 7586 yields 18.9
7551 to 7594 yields 15.8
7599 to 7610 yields 18.4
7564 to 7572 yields 20.8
